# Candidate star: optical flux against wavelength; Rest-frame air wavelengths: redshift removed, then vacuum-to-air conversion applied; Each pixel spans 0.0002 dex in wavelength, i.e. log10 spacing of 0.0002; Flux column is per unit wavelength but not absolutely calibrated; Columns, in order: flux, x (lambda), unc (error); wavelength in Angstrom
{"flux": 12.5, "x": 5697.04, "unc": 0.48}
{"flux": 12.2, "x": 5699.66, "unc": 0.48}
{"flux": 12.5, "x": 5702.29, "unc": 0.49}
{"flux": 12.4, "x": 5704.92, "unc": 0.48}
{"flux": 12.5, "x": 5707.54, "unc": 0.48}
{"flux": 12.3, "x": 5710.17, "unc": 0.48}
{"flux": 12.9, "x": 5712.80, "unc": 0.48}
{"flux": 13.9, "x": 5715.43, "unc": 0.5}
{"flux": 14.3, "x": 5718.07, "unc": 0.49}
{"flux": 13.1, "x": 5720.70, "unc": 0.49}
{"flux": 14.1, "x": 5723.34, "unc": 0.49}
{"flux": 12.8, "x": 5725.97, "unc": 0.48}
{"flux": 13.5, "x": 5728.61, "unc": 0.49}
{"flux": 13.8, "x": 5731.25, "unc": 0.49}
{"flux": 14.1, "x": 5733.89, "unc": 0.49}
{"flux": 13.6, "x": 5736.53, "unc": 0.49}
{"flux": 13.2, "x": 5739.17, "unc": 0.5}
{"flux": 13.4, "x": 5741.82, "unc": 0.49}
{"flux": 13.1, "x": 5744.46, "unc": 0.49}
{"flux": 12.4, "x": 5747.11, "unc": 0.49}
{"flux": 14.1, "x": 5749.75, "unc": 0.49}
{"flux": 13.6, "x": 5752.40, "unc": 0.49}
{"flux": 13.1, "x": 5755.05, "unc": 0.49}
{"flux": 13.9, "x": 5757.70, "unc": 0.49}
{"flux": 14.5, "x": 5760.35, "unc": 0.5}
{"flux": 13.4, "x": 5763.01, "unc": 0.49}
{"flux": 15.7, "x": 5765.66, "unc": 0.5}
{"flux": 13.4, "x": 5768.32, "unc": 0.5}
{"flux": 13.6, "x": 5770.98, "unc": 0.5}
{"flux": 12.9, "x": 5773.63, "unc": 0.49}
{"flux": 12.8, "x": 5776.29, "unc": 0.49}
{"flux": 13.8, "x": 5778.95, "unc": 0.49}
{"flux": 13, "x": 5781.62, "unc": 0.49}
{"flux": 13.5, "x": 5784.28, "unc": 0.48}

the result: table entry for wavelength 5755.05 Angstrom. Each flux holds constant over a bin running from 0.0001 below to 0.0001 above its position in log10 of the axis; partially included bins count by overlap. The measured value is 13.1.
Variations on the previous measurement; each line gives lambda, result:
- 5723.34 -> 14.1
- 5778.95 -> 13.8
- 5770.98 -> 13.6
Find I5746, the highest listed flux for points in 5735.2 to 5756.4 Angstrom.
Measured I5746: 14.1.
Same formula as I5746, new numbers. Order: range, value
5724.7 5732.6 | 13.8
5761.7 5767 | 15.7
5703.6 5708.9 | 12.5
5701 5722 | 14.3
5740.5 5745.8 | 13.4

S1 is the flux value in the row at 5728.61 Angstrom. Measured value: 13.5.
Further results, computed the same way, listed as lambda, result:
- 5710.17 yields 12.3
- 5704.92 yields 12.4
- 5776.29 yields 12.8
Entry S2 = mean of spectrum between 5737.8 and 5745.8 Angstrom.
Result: 13.2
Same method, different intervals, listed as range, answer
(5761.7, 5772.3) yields 14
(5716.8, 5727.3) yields 13.6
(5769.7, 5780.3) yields 13.3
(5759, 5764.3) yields 13.9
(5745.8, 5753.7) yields 13.4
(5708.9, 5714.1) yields 12.6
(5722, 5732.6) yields 13.5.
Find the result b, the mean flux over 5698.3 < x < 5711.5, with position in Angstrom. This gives 12.4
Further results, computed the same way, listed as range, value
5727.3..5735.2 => 13.8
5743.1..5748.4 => 12.8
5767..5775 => 13.3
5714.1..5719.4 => 14.1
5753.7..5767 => 14.1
